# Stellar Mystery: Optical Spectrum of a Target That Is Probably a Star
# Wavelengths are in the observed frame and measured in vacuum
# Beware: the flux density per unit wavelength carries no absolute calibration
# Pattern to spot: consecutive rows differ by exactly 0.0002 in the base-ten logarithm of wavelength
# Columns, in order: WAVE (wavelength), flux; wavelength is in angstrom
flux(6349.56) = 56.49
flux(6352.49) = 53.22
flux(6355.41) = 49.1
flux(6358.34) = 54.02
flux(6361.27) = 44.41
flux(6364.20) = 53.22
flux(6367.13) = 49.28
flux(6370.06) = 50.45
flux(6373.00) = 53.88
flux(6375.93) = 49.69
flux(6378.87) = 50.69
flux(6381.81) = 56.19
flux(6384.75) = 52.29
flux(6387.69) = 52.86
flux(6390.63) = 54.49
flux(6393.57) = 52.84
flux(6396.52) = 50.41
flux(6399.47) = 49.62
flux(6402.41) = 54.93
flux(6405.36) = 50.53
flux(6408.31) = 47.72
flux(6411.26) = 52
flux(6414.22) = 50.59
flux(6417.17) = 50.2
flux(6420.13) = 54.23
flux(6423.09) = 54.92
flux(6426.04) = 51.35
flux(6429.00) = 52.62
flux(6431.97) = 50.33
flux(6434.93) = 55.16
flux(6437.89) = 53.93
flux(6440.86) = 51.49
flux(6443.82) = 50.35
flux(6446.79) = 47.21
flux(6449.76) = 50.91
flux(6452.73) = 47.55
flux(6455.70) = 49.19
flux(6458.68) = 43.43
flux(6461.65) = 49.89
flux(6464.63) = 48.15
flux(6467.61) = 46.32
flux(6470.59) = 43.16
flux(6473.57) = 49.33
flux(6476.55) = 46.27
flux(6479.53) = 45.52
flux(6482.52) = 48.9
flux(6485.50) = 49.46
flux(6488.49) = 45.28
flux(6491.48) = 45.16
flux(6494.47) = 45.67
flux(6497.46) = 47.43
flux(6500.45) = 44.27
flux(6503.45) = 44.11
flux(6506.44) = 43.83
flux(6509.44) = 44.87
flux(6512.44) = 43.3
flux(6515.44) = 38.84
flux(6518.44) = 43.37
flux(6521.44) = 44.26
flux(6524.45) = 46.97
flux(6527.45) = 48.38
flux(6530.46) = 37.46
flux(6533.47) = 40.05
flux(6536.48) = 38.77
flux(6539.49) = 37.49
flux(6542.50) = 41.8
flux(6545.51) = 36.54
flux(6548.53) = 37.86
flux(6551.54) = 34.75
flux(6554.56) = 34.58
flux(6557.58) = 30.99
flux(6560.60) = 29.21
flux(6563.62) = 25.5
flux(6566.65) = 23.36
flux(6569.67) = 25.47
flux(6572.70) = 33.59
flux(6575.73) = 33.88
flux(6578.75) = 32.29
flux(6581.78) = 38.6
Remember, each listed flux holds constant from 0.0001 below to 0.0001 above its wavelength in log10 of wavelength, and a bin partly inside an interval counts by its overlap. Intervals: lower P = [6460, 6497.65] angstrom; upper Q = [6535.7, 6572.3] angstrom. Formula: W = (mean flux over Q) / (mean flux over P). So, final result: 0.7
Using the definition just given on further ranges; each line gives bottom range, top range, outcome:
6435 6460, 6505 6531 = 0.88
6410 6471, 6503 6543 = 0.84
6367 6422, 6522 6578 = 0.68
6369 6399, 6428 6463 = 0.96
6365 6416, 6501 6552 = 0.80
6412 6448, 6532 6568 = 0.66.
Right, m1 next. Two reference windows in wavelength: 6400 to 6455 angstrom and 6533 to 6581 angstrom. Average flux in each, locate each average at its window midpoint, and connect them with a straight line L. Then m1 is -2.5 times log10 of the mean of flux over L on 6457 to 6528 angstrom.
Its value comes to -0.08 mag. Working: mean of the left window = 51.4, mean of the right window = 33.4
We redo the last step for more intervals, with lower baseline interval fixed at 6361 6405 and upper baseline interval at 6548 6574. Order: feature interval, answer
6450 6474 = -0.12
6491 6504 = -0.19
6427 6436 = -0.14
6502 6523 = -0.19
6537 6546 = -0.19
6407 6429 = -0.09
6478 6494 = -0.19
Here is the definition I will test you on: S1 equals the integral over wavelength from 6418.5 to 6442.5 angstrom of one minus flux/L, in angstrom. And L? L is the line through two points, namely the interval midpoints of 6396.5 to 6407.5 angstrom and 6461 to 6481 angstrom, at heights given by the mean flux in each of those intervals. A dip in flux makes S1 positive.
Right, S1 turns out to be -1.7 angstrom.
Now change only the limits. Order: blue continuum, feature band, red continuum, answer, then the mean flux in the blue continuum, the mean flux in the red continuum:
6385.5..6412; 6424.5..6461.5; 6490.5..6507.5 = -1.1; 51.7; 45.1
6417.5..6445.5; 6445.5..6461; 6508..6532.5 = 0.8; 52.6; 43.3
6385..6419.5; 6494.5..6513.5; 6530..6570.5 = -2.6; 51.6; 33.9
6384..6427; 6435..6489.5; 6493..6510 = -0.5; 51.9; 45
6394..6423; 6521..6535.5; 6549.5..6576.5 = -3.4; 51.4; 30.2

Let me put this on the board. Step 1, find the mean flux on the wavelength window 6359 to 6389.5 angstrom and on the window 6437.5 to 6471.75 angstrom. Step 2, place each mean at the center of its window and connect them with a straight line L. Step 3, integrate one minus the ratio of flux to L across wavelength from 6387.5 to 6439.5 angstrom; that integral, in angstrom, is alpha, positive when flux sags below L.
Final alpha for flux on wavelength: -2.3 angstrom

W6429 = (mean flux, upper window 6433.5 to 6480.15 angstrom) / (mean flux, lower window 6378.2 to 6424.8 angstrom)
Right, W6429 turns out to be 0.93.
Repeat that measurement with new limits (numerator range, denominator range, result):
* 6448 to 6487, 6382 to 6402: 0.91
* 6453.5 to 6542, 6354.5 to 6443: 0.86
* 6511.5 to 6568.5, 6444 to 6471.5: 0.79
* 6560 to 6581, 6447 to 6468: 0.61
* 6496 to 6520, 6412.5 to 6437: 0.83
